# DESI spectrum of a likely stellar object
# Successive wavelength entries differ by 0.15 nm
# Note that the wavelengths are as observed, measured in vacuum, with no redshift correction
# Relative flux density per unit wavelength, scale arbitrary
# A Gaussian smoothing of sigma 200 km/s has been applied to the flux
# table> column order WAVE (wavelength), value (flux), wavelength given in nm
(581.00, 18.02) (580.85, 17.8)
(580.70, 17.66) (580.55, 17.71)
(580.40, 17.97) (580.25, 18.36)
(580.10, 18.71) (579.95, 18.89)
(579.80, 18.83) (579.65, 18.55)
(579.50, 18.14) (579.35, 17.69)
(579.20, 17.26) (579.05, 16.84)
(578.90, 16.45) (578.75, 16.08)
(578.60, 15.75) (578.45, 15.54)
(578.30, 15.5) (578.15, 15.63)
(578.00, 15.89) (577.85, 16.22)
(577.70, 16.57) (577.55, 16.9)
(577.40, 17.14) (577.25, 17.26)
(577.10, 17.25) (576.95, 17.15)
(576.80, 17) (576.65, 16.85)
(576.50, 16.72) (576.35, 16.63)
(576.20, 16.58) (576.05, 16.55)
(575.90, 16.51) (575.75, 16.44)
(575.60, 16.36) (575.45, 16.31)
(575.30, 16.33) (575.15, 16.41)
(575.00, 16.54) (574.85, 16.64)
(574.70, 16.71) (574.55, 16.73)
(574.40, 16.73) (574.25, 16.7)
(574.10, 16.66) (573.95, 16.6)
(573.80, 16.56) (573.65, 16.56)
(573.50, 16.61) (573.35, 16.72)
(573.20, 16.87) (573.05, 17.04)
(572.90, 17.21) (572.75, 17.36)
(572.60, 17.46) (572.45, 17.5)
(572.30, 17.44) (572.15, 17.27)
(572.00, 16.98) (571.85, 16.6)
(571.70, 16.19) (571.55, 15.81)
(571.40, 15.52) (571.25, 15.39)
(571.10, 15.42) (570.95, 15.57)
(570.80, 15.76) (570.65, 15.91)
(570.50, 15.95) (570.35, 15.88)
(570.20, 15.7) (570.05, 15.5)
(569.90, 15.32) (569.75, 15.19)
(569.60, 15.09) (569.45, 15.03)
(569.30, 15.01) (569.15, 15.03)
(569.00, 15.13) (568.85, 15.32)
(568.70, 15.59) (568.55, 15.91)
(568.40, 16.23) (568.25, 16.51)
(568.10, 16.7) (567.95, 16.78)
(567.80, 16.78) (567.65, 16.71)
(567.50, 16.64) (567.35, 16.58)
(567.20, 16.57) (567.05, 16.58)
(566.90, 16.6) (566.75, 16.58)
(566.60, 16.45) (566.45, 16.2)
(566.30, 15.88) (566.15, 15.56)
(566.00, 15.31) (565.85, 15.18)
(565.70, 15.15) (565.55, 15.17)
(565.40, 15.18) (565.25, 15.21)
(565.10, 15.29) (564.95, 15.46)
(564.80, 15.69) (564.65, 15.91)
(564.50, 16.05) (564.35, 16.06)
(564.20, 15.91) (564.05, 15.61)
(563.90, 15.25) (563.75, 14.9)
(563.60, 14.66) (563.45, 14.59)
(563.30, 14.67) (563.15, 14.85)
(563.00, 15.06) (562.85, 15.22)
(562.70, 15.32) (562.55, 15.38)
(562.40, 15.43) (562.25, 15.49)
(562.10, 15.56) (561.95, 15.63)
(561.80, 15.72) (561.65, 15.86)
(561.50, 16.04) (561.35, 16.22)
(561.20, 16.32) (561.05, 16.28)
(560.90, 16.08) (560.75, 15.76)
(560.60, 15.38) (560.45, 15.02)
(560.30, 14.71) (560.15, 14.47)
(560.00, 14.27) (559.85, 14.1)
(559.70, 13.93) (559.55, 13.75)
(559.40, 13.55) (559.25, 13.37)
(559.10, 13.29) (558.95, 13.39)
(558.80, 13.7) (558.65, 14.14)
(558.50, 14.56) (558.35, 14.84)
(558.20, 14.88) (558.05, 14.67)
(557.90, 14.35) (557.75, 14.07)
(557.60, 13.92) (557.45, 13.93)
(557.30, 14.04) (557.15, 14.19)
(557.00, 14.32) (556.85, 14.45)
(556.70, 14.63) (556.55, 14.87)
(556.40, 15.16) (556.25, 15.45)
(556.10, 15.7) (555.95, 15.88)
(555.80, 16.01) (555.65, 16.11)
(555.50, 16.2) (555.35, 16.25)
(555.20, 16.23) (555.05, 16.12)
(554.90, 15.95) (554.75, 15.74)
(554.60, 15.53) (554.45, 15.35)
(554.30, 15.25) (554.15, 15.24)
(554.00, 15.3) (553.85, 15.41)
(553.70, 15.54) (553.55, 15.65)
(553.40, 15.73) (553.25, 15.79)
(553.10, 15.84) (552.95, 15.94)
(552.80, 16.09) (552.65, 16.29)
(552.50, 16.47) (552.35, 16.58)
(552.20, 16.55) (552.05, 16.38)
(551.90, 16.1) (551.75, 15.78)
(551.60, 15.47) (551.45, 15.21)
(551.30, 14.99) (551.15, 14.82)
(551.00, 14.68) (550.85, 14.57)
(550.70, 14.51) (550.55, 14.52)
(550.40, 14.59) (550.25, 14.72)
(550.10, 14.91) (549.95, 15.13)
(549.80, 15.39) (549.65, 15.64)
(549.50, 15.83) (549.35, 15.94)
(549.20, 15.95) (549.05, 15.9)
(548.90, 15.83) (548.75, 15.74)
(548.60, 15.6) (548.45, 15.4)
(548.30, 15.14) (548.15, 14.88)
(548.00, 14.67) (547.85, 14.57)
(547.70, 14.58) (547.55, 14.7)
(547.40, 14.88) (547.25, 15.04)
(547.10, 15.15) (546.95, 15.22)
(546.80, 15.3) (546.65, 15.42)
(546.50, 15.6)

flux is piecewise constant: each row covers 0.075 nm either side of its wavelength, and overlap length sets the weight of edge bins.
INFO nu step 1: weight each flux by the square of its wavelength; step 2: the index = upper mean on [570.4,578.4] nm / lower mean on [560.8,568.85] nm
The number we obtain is 1.1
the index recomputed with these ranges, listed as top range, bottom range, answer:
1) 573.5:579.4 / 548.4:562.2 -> 1.17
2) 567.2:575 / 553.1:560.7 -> 1.15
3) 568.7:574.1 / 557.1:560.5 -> 1.19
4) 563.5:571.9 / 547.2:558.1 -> 1.09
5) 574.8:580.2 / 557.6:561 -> 1.25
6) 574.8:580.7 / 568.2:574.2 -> 1.07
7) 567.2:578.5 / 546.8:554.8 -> 1.15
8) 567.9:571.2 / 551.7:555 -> 1.05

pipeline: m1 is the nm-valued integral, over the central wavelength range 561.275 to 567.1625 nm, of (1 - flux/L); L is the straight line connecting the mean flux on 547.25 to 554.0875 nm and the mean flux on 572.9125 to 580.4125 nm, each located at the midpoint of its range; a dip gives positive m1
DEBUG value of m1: 0.22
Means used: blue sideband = 15.4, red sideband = 16.9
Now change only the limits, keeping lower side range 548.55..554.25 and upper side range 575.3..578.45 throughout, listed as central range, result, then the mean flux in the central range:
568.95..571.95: 0.134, 15.6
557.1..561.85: 0.364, 14.6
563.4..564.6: 0.047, 15.4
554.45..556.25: -0.026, 15.9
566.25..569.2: -0.013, 16.3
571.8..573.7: -0.079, 17.1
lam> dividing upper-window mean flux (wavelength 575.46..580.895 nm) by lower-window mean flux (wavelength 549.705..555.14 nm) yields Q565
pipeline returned 1.1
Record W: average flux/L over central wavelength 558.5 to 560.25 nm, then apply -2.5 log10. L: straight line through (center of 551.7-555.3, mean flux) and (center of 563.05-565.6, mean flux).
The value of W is 0.13 mag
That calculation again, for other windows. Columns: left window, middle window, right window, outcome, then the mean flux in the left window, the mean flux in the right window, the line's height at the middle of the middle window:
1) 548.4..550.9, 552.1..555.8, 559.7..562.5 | -0.04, 15.3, 15.4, 15.4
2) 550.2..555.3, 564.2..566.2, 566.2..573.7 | 0.04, 15.6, 16.2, 16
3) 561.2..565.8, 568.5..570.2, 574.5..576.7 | 0.05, 15.4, 16.5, 16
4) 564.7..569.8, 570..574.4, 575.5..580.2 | -0.01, 15.8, 16.9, 16.3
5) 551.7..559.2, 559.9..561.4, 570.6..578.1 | 0.02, 15.3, 16.6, 15.6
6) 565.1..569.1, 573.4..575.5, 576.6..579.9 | 0.00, 16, 16.9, 16.6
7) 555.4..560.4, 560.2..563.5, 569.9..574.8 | -0.03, 14.5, 16.4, 15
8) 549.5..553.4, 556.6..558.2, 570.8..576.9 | 0.11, 15.5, 16.6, 15.8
